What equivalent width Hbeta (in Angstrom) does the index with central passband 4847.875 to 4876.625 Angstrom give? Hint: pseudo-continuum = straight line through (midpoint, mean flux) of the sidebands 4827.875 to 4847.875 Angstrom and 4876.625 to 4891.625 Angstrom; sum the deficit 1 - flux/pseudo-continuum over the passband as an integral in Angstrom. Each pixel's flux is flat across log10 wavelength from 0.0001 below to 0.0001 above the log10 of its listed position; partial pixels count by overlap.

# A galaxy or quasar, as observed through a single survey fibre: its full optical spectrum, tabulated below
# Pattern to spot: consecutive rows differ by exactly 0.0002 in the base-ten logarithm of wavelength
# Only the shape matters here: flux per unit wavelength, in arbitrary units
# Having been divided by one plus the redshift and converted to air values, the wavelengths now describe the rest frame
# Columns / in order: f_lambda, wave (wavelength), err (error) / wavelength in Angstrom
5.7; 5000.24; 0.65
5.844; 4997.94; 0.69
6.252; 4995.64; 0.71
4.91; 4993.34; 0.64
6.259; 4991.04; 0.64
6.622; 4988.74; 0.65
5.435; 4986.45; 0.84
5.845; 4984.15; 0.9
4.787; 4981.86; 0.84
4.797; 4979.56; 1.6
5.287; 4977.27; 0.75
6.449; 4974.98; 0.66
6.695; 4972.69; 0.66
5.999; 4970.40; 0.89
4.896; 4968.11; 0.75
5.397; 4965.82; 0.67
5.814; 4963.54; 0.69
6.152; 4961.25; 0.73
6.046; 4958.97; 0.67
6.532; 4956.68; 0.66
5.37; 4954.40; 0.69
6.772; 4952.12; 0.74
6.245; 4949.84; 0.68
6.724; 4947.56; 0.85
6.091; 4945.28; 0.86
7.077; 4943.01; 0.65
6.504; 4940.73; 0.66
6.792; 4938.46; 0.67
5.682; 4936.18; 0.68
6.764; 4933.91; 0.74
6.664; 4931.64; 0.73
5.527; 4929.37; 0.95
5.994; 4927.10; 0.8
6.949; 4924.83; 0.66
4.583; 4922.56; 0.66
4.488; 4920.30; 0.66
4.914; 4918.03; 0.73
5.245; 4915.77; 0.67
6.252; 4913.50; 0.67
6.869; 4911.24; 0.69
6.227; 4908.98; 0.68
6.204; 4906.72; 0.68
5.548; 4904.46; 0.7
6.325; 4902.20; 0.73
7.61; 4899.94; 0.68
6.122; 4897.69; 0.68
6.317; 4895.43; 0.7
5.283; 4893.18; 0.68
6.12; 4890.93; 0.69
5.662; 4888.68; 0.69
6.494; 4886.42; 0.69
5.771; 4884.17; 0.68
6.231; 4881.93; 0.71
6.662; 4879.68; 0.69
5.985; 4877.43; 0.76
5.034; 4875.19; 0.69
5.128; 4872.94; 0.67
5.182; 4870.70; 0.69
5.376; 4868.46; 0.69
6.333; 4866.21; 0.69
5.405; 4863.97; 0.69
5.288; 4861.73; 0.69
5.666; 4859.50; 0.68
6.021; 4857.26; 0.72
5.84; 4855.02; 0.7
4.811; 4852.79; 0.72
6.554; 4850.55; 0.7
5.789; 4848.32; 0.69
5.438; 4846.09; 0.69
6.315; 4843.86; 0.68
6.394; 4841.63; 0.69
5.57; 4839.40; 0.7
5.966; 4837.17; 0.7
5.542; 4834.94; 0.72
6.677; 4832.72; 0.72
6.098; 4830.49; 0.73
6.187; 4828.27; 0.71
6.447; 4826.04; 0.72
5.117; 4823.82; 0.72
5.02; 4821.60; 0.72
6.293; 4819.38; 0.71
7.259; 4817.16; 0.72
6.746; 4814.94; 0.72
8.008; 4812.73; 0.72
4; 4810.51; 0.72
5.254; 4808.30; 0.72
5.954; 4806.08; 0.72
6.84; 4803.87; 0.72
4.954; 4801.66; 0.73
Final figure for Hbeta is 2.4 Angstrom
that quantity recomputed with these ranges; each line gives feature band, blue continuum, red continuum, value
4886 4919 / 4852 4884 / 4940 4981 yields -1.6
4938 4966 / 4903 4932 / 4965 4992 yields -2.7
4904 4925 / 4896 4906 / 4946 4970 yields 2.1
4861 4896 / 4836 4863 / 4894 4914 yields 2.0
